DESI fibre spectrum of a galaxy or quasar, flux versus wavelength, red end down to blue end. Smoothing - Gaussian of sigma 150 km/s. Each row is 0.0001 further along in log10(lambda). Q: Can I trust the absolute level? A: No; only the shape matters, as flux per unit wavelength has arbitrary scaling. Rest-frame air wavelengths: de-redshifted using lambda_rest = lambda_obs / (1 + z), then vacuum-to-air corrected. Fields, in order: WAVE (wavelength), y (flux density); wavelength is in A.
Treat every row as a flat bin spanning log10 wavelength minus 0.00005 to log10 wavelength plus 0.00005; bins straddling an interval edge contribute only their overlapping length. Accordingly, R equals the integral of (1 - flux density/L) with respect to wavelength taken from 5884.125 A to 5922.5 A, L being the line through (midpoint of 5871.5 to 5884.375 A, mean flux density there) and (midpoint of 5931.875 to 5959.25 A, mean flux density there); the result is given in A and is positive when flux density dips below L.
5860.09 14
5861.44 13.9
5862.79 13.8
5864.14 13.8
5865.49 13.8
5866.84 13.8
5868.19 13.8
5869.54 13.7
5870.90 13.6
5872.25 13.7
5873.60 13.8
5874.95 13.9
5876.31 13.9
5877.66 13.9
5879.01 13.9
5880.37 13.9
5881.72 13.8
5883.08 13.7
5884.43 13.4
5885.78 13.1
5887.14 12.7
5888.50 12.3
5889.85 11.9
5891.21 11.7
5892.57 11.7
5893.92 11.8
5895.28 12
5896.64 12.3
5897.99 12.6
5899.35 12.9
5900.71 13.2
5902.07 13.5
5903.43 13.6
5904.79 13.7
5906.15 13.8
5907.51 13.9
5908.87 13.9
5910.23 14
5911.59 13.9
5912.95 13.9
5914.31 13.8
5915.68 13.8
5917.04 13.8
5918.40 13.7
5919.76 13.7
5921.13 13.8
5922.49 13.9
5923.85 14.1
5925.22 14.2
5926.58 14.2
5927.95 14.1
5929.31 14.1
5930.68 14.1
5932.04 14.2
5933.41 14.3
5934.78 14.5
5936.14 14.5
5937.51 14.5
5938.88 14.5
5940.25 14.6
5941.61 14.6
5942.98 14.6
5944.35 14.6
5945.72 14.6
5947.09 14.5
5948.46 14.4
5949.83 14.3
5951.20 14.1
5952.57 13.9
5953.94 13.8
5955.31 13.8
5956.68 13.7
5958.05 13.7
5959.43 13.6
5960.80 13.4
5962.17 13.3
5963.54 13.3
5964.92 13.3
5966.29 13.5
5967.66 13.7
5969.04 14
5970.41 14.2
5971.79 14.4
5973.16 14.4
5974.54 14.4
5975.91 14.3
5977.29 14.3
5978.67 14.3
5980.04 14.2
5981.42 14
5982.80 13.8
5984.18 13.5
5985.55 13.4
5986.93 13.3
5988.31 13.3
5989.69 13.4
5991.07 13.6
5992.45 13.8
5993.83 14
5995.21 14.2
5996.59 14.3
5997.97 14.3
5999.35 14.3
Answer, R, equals 2.2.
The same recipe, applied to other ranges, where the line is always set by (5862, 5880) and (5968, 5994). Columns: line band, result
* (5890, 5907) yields 1.4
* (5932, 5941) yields -0.4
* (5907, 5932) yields -0.2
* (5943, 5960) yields -0.3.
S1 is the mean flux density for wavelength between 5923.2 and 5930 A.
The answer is 14.1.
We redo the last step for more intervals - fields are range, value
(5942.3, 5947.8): 14.6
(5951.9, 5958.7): 13.8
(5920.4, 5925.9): 14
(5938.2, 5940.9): 14.5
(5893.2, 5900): 12.3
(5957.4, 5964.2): 13.5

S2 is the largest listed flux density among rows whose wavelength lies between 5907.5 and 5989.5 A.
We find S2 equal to 14.6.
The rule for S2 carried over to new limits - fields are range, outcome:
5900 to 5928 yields 14.2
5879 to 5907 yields 13.9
